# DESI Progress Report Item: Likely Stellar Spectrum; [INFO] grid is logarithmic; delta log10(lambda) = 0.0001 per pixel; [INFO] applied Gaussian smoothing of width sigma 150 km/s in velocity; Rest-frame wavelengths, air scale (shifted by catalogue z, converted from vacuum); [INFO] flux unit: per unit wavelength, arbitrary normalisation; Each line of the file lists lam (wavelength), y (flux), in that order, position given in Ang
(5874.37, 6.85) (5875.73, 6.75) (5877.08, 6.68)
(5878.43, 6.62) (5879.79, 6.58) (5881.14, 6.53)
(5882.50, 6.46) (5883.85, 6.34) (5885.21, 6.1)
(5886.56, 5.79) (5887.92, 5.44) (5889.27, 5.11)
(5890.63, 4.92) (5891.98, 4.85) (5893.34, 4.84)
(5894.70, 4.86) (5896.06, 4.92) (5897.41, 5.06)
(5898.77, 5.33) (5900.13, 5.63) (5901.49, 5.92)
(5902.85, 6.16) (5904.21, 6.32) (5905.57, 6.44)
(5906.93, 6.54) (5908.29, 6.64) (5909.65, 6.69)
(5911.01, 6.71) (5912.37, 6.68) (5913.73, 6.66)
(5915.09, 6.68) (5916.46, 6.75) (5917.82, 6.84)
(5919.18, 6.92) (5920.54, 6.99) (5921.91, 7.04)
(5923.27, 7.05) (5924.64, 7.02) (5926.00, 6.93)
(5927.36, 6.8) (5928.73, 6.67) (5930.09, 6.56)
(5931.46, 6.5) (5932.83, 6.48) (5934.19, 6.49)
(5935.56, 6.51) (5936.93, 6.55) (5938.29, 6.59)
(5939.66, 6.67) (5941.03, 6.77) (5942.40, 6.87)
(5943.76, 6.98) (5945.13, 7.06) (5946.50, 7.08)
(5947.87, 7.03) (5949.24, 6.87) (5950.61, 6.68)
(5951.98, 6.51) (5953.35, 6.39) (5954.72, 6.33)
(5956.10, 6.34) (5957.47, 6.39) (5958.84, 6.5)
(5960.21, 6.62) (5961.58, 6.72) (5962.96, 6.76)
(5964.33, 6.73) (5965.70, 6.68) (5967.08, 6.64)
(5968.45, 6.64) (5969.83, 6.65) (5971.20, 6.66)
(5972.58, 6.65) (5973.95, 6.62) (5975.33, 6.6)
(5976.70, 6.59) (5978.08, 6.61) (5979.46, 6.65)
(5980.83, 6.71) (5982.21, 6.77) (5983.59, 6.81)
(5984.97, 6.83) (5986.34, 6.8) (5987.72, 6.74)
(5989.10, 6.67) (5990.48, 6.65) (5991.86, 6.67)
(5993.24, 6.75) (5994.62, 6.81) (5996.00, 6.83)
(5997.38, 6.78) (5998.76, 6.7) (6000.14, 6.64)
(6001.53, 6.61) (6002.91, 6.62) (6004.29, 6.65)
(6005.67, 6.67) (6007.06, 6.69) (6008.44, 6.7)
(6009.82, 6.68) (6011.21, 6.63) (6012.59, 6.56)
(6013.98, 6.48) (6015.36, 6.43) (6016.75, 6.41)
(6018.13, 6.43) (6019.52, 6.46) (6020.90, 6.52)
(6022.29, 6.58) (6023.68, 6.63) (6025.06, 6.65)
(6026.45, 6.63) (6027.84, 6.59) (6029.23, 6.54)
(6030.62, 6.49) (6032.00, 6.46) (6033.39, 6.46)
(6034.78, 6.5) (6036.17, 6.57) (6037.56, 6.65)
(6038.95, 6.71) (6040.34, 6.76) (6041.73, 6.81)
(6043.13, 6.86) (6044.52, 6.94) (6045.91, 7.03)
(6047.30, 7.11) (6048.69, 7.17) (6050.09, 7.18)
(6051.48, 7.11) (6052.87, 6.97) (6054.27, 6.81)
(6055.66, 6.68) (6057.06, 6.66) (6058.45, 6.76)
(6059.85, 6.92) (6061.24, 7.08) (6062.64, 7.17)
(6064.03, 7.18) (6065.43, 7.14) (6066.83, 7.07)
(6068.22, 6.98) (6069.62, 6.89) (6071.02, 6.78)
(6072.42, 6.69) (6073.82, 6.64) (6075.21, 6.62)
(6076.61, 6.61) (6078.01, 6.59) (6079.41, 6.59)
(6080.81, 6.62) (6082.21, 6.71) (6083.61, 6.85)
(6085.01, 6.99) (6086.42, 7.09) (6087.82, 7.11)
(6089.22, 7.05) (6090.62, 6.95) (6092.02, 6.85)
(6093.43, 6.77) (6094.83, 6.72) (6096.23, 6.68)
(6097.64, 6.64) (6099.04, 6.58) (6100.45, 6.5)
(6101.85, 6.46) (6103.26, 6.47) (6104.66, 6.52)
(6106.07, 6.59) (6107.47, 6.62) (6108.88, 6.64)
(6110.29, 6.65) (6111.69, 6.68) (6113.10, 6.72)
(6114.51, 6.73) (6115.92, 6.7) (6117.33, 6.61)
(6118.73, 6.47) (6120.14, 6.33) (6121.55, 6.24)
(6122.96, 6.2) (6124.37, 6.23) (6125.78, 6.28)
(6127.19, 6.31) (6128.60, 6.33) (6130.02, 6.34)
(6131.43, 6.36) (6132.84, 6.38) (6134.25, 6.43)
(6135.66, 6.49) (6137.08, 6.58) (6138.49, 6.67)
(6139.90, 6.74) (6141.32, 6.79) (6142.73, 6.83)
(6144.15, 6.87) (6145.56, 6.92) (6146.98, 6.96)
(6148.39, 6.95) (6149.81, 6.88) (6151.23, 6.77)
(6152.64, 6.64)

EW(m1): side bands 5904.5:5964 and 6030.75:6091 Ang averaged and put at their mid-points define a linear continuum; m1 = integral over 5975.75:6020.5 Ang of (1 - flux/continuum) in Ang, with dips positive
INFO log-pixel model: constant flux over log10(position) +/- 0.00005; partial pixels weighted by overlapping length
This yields 0.8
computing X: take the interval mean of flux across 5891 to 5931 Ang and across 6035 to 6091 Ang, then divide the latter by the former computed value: 1.09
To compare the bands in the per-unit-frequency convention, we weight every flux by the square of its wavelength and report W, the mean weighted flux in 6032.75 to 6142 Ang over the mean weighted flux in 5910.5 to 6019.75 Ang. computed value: 1.04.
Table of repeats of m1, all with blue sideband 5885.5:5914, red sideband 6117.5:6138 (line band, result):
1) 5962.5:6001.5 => -4.6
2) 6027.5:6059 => -3.2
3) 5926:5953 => -3.8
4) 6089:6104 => -1.0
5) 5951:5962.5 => -1.1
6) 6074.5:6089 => -1.2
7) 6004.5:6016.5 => -1.1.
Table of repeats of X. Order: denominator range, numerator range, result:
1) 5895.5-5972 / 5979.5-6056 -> 1.02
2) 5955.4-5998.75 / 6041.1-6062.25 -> 1.04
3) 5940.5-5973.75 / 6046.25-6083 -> 1.03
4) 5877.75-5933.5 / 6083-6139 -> 1.06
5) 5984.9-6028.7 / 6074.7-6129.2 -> 1.00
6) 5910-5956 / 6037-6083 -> 1.02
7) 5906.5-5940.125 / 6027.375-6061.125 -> 1.01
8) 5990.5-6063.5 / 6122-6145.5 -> 0.97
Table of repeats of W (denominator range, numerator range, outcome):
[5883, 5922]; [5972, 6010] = 1.14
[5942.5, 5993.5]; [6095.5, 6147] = 1.03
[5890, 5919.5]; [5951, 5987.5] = 1.13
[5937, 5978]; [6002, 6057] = 1.03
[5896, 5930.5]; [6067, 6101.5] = 1.10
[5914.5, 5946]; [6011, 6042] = 1.00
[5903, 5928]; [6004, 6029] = 1.01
